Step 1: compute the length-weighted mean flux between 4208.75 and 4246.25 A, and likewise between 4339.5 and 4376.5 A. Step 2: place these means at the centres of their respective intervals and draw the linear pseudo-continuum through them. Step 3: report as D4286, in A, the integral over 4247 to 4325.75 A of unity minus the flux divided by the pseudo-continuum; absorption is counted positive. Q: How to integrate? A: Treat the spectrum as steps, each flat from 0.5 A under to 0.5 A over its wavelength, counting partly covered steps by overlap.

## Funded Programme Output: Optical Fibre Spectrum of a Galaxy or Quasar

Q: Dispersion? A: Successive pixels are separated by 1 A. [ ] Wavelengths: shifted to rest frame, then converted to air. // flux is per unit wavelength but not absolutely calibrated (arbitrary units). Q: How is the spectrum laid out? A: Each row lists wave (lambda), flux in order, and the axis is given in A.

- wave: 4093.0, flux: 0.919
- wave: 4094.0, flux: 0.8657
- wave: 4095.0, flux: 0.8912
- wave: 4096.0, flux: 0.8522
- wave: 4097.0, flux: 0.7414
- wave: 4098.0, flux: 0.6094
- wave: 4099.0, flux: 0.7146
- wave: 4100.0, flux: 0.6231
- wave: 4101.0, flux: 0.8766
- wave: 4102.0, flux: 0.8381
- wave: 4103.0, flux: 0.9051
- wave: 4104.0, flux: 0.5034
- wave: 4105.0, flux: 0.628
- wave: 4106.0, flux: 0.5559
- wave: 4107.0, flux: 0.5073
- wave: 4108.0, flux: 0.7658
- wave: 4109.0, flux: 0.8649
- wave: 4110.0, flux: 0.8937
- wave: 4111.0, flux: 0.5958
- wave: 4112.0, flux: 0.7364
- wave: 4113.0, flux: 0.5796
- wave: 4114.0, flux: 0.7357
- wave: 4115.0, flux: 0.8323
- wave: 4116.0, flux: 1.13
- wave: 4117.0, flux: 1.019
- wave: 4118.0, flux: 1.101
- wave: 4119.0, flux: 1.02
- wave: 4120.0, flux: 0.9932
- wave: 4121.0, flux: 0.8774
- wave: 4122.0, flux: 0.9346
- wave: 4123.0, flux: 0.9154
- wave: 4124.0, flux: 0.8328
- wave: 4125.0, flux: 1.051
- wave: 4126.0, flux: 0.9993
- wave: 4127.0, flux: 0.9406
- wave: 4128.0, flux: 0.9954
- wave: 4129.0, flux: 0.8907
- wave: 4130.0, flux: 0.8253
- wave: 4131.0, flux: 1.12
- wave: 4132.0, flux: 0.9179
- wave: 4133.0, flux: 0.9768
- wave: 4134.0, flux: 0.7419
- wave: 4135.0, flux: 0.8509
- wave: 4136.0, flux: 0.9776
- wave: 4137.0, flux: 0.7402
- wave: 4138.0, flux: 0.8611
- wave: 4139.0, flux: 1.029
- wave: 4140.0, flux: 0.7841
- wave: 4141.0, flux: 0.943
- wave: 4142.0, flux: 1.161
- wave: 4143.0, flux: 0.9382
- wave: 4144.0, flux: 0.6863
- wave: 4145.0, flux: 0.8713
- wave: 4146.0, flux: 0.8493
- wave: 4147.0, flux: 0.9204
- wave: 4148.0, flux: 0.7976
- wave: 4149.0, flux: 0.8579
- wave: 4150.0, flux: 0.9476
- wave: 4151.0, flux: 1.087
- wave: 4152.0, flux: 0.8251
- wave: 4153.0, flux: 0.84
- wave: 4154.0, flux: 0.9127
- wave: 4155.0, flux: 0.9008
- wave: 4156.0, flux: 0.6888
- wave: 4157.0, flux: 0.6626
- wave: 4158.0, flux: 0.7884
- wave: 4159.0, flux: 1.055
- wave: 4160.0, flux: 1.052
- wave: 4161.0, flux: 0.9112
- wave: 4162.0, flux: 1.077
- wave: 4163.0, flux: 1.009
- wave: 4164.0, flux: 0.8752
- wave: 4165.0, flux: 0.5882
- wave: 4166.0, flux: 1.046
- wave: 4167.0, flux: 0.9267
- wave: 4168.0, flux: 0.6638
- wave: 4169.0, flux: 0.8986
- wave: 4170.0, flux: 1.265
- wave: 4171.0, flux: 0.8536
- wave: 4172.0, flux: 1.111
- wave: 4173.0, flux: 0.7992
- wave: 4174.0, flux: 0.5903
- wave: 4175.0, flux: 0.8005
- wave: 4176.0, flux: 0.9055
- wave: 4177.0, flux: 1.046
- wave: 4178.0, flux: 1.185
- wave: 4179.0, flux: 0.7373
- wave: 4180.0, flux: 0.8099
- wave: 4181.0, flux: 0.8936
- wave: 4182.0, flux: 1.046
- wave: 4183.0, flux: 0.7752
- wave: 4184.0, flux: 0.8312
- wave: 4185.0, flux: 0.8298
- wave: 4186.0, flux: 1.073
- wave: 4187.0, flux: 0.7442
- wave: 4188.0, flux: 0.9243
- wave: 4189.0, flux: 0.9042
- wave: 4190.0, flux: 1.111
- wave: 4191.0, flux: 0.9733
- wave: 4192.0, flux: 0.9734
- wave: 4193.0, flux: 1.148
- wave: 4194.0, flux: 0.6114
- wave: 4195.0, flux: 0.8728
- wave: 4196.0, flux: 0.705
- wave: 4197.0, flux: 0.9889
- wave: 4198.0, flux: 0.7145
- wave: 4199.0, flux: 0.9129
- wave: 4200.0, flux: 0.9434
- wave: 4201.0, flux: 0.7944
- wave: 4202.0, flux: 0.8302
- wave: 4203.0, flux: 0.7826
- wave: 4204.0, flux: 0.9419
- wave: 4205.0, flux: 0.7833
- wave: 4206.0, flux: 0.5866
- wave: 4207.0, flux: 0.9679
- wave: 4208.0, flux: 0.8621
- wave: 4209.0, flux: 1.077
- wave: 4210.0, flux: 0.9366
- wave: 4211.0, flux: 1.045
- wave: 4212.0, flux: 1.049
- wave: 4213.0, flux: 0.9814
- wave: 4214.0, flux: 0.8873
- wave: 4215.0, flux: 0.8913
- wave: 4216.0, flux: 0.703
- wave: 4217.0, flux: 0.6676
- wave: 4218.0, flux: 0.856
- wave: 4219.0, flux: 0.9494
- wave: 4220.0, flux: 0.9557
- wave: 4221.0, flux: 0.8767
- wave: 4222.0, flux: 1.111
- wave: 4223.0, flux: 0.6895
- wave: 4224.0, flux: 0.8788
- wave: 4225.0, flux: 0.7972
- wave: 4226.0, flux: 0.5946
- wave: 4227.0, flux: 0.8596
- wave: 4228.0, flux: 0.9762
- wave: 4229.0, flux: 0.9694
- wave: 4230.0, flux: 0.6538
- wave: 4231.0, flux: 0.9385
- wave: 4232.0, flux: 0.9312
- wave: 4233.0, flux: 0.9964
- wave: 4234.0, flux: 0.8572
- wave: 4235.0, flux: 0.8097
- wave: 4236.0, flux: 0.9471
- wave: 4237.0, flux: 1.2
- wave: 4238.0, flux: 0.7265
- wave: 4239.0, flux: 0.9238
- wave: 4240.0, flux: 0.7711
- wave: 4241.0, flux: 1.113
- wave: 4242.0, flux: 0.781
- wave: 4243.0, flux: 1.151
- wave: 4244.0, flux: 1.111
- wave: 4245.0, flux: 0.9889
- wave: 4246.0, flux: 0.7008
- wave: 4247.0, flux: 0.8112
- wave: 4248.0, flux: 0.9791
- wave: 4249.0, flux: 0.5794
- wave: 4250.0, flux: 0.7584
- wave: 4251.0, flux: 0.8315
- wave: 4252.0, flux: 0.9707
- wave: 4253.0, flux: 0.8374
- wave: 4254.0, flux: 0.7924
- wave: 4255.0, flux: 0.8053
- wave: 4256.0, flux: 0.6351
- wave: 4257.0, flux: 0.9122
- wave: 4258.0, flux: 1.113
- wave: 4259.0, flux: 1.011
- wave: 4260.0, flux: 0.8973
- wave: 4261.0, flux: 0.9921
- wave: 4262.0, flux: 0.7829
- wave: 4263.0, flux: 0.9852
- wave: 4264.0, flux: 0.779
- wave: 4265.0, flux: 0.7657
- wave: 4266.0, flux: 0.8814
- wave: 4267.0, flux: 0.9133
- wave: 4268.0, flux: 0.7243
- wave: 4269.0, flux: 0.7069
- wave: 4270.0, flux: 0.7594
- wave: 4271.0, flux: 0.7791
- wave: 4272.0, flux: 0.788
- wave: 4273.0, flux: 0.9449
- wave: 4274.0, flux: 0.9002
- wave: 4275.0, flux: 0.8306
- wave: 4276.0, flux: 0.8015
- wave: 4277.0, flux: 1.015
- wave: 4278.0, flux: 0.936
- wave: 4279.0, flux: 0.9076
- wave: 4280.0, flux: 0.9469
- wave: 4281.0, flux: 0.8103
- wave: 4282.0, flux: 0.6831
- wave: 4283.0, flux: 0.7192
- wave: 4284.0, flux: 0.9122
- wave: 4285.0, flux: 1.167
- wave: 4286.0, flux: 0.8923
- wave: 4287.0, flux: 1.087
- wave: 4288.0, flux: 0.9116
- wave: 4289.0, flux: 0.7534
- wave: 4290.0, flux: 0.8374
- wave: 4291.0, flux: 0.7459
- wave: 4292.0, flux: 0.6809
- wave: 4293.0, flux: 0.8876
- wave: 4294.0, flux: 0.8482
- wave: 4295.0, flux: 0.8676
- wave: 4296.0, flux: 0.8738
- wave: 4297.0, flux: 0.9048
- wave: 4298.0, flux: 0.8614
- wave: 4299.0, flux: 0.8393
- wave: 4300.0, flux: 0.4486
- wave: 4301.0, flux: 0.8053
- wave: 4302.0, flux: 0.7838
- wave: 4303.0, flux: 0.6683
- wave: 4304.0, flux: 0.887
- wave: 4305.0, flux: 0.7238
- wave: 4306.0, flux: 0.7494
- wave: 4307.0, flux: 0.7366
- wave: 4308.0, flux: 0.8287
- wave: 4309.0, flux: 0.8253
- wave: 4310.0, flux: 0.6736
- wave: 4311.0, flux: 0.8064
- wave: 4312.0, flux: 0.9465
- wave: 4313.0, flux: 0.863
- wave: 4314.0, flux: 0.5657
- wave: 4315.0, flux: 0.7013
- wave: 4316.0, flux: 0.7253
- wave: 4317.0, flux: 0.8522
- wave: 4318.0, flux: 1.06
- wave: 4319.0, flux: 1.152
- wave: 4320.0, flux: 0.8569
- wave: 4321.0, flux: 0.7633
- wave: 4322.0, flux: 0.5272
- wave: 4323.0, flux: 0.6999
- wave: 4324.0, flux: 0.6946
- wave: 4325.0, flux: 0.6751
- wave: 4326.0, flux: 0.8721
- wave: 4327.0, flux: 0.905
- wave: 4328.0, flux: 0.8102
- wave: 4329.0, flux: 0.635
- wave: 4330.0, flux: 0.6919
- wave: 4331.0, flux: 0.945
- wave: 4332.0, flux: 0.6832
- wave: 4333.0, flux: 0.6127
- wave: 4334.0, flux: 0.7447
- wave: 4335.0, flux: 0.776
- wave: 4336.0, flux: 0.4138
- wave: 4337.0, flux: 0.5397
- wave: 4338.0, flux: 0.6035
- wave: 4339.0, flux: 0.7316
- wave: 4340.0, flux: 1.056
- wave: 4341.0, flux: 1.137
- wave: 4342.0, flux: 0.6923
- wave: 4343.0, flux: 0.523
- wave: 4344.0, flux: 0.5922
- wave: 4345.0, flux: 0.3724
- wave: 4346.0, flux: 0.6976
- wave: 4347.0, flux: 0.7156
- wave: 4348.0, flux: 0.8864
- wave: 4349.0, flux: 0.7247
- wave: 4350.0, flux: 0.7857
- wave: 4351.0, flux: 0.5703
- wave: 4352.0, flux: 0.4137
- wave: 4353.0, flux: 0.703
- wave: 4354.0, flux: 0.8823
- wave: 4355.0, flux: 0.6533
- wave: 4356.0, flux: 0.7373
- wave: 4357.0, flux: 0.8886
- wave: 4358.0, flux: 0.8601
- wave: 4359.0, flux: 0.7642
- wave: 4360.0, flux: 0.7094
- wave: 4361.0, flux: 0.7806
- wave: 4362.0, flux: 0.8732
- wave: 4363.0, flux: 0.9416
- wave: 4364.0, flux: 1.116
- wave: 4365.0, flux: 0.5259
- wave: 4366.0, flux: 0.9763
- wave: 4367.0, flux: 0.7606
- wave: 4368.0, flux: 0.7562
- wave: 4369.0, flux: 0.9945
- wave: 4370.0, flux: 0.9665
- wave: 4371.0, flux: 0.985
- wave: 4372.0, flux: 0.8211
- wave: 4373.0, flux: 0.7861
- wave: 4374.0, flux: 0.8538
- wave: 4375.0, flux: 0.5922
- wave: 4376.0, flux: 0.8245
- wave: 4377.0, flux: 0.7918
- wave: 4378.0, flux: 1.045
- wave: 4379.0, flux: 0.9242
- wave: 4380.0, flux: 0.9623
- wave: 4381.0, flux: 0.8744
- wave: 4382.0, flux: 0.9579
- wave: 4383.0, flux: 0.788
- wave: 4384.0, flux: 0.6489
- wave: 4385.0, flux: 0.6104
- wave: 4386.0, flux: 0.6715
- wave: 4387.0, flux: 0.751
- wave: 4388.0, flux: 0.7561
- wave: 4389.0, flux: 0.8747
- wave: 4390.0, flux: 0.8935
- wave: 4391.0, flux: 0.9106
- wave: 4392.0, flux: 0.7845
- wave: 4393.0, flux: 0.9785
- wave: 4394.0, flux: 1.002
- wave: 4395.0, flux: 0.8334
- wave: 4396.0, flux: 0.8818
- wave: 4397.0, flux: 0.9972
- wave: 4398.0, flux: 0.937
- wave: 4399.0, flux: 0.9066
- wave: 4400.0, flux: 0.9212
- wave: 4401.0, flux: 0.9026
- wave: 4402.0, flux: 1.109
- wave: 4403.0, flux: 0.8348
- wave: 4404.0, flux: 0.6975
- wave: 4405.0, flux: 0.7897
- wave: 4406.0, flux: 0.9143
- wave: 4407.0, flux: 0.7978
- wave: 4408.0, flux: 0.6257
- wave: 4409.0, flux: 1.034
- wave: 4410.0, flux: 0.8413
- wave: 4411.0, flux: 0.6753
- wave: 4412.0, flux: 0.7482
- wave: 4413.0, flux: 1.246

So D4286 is 2.0 A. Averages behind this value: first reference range 0.904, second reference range 0.782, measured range 0.828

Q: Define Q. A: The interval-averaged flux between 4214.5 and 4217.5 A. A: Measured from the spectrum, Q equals 0.754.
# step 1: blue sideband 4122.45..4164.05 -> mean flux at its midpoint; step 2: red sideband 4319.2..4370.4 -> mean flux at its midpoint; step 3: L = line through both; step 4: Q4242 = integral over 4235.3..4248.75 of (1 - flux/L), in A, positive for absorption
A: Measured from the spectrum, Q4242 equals -1.6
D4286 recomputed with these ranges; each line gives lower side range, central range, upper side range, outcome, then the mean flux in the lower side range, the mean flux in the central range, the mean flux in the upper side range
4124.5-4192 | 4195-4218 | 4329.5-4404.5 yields 0.4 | 0.906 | 0.866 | 0.799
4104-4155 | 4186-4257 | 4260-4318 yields -2.7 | 0.874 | 0.879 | 0.827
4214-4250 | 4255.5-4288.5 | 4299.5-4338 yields -2.3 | 0.877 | 0.875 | 0.752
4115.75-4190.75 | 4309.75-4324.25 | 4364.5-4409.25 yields 1.2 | 0.913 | 0.796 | 0.849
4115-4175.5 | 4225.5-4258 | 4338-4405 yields -0.2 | 0.911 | 0.876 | 0.815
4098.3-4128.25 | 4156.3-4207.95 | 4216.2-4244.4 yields -1.2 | 0.829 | 0.888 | 0.893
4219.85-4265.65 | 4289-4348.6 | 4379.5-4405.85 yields 7.3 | 0.881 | 0.763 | 0.857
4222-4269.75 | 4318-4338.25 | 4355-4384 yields 2.7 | 0.871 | 0.74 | 0.845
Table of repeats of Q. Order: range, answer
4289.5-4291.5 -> 0.792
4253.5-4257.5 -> 0.786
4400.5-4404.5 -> 0.886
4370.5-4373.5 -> 0.864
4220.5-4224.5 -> 0.889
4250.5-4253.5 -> 0.88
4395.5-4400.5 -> 0.929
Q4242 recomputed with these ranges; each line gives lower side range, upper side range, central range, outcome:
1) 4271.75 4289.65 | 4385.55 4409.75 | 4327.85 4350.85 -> 4.46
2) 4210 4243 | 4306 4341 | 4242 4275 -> -0.34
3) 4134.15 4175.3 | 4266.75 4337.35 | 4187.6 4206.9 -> -0.16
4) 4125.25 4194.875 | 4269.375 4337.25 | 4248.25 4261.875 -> -0.33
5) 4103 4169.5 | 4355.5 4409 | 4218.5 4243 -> -0.86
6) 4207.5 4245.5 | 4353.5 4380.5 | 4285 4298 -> 0.13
